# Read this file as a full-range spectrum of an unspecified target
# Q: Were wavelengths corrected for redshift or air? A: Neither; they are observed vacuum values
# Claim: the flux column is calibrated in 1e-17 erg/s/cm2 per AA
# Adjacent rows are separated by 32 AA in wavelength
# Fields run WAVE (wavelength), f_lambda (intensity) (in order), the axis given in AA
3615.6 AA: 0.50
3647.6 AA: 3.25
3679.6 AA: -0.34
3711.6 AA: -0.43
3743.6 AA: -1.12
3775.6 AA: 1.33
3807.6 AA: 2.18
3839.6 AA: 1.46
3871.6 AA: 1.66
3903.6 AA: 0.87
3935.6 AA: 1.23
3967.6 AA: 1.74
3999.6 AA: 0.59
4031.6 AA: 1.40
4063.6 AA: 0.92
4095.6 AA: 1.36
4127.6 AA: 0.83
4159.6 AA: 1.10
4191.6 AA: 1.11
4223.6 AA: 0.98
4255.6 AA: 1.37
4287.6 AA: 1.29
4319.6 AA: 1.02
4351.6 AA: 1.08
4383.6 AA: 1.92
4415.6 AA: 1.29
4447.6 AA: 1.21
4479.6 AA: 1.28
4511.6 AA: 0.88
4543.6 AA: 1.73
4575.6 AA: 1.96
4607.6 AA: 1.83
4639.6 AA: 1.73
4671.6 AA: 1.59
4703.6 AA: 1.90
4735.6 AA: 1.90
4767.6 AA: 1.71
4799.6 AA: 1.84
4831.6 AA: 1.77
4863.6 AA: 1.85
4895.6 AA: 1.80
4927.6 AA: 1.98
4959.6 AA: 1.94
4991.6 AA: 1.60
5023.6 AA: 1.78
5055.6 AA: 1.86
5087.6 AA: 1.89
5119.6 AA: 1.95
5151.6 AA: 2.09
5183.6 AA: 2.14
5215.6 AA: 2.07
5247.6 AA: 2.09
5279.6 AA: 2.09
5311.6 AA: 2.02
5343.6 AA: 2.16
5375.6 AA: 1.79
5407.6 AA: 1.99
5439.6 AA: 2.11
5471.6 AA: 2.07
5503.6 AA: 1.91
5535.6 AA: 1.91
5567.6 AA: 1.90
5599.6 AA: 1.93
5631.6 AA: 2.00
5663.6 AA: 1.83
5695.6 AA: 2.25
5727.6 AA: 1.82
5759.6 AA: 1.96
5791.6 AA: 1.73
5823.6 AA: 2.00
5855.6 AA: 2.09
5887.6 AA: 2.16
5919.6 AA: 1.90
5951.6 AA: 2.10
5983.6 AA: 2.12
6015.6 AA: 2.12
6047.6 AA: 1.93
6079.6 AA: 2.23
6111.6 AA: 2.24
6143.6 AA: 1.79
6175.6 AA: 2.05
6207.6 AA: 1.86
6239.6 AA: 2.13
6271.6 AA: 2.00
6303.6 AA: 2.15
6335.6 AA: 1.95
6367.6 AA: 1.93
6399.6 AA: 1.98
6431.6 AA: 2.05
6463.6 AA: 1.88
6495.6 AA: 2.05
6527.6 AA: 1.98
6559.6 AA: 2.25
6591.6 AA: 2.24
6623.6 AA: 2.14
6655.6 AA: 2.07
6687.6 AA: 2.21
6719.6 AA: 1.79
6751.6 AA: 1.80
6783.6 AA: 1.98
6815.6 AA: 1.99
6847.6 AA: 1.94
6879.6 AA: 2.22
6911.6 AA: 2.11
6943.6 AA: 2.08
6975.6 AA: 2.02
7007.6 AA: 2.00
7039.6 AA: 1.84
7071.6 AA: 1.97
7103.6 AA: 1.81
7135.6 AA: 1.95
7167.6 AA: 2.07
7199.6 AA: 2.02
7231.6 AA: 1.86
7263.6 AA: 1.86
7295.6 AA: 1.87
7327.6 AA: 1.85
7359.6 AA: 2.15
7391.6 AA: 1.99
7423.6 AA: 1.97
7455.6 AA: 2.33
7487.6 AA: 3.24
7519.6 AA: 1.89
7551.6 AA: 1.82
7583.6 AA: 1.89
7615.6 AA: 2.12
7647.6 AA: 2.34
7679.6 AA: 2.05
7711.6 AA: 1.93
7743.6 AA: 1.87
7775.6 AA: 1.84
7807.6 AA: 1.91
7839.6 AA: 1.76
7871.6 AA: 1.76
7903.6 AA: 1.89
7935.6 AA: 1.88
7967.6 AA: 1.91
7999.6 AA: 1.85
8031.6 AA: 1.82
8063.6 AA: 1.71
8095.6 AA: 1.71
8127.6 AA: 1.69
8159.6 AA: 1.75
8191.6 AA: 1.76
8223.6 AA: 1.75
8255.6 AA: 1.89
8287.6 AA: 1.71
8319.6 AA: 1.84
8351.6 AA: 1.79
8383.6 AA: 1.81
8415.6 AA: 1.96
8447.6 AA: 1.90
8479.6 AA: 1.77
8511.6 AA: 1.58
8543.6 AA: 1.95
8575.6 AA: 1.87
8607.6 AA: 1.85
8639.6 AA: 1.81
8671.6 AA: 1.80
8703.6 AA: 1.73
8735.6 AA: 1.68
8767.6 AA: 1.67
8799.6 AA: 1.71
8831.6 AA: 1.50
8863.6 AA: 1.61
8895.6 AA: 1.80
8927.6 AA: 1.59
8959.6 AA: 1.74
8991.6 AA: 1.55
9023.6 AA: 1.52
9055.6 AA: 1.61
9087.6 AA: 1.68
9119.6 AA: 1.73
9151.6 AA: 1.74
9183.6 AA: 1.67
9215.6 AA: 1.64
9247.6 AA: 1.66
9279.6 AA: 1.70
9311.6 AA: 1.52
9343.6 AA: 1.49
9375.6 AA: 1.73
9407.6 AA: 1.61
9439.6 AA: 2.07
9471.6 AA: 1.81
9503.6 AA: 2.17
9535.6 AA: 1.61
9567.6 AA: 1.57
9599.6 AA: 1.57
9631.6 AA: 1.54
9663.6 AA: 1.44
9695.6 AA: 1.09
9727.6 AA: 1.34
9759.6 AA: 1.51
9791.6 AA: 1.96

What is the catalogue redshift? 0.138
